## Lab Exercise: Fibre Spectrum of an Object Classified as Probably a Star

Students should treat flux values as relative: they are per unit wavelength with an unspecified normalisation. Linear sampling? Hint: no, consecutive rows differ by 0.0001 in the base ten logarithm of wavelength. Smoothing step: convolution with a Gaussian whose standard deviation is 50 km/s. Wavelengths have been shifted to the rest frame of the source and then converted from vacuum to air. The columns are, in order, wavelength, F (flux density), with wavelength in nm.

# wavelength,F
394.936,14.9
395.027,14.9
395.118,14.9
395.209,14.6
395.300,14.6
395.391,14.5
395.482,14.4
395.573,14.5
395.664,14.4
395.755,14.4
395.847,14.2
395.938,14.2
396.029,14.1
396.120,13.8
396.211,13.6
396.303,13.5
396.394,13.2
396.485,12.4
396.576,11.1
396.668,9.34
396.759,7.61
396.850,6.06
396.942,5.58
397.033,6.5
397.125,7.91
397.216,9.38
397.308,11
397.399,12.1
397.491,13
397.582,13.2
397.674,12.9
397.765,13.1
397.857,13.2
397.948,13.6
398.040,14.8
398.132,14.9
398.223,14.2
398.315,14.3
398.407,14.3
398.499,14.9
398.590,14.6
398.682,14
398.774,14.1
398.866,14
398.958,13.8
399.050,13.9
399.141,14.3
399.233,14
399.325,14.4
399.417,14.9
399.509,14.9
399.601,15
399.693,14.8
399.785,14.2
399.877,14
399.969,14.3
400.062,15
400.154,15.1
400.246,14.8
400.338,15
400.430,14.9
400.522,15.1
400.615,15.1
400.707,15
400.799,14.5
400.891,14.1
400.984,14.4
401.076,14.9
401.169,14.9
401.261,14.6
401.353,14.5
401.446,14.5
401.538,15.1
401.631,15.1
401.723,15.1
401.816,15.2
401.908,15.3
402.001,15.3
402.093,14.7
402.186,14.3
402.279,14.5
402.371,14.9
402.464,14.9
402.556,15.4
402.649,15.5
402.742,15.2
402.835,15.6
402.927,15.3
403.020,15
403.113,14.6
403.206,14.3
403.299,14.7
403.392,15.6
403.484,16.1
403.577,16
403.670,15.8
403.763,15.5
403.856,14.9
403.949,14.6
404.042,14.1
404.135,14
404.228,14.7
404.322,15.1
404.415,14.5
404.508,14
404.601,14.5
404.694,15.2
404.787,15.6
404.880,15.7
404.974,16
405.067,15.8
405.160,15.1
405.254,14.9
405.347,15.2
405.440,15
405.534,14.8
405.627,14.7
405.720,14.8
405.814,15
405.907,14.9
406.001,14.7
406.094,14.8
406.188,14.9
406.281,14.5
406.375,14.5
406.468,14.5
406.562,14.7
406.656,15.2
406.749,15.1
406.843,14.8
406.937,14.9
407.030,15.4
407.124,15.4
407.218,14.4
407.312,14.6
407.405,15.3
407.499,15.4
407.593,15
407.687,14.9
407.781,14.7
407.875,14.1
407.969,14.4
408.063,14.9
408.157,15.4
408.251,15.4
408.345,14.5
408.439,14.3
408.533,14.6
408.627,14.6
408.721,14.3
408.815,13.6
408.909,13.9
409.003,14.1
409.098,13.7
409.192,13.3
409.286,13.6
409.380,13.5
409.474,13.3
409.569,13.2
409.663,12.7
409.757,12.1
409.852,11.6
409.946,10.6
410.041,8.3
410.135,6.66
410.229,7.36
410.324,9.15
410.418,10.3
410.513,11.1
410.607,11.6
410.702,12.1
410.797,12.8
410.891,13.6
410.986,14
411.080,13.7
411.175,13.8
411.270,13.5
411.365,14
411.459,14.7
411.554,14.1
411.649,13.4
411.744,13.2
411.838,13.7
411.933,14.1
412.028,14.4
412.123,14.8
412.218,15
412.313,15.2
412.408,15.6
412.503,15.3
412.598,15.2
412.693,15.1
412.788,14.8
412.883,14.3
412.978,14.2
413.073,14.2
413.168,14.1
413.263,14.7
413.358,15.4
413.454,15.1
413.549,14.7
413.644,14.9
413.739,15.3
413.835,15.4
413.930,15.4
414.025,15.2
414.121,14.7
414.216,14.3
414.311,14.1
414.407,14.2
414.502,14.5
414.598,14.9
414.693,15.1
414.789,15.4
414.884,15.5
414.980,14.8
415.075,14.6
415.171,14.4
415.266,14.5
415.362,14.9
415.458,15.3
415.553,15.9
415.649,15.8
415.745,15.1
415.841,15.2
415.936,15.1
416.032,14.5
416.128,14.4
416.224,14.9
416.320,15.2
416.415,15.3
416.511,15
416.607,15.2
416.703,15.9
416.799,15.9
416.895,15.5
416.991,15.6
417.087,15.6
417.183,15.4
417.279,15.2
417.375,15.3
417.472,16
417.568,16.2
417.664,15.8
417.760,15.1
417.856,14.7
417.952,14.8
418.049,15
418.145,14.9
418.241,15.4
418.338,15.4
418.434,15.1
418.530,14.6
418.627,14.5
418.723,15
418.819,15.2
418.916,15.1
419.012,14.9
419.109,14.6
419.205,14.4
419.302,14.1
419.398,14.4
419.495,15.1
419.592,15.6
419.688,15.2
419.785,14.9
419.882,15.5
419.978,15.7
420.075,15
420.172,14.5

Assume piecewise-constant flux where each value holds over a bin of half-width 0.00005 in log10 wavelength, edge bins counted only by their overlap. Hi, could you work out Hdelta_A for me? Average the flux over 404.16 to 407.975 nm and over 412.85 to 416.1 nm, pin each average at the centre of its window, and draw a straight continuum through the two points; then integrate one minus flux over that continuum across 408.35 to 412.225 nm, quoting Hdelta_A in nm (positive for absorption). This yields 0.54 nm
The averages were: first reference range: 14.9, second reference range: 14.9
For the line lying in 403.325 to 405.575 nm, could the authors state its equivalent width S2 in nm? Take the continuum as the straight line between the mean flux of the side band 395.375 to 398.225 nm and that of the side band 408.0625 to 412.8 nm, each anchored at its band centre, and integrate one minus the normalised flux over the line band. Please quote -0.41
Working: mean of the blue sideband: 12.2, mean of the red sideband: 13.3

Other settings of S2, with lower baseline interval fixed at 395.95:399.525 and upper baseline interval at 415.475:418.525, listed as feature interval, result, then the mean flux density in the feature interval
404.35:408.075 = -0.311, 14.9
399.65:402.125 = -0.337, 14.8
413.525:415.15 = 0.005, 14.9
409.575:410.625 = 0.301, 10.2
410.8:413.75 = 0.043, 14.4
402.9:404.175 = -0.156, 15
